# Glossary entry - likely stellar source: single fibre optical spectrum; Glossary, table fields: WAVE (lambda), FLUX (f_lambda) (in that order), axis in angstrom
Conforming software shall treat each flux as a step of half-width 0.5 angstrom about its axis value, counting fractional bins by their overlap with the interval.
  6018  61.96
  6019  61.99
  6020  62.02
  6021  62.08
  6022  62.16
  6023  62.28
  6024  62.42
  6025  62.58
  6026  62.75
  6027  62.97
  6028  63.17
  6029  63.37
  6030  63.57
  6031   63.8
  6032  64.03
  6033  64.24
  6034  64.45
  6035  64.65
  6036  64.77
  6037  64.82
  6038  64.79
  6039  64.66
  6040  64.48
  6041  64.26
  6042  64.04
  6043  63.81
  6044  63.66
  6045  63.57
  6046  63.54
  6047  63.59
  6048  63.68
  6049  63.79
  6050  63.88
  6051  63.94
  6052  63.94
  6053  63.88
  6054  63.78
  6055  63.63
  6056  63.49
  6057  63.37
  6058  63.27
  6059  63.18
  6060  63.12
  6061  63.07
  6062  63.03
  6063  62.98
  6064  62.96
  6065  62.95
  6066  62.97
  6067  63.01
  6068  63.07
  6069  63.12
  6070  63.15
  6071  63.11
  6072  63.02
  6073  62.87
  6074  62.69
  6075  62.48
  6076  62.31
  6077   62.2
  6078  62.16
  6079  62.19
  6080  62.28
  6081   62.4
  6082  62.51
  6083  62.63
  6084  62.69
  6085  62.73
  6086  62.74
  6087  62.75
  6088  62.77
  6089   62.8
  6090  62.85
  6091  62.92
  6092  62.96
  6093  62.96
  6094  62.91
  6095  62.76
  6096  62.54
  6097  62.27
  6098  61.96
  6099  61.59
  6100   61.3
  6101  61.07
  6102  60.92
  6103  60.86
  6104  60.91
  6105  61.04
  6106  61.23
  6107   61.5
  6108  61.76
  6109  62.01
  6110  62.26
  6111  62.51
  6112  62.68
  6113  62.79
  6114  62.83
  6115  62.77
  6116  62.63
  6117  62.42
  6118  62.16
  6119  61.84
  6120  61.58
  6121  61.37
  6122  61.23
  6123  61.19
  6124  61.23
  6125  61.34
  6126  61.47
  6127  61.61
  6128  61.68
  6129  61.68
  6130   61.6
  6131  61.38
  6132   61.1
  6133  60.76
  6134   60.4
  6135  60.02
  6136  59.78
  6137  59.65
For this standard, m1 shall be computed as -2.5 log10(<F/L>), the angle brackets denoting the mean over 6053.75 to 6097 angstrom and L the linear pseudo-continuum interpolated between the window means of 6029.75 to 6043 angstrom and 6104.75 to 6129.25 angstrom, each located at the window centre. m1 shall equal 0.005 mag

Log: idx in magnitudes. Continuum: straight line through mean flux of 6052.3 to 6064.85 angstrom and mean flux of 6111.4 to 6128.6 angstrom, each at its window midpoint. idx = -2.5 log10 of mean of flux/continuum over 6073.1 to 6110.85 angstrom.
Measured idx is 0.01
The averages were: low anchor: 63.3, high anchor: 61.9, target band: 62.2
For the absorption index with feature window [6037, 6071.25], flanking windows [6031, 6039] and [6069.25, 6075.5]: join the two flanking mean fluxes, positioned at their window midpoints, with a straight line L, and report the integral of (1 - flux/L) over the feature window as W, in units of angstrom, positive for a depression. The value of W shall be 0.1 angstrom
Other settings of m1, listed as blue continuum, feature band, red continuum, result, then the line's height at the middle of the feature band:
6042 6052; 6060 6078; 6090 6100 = 0.01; 63.2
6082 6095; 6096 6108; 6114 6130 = 0.02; 62.4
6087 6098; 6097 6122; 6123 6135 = 0.00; 62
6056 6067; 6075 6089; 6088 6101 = 0.00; 62.7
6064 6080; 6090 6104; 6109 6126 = 0.01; 62.4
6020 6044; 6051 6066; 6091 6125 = -0.01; 63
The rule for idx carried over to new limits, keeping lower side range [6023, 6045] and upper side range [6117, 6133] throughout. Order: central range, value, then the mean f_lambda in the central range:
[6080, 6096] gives -0.005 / 62.7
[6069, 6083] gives 0.003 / 62.6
